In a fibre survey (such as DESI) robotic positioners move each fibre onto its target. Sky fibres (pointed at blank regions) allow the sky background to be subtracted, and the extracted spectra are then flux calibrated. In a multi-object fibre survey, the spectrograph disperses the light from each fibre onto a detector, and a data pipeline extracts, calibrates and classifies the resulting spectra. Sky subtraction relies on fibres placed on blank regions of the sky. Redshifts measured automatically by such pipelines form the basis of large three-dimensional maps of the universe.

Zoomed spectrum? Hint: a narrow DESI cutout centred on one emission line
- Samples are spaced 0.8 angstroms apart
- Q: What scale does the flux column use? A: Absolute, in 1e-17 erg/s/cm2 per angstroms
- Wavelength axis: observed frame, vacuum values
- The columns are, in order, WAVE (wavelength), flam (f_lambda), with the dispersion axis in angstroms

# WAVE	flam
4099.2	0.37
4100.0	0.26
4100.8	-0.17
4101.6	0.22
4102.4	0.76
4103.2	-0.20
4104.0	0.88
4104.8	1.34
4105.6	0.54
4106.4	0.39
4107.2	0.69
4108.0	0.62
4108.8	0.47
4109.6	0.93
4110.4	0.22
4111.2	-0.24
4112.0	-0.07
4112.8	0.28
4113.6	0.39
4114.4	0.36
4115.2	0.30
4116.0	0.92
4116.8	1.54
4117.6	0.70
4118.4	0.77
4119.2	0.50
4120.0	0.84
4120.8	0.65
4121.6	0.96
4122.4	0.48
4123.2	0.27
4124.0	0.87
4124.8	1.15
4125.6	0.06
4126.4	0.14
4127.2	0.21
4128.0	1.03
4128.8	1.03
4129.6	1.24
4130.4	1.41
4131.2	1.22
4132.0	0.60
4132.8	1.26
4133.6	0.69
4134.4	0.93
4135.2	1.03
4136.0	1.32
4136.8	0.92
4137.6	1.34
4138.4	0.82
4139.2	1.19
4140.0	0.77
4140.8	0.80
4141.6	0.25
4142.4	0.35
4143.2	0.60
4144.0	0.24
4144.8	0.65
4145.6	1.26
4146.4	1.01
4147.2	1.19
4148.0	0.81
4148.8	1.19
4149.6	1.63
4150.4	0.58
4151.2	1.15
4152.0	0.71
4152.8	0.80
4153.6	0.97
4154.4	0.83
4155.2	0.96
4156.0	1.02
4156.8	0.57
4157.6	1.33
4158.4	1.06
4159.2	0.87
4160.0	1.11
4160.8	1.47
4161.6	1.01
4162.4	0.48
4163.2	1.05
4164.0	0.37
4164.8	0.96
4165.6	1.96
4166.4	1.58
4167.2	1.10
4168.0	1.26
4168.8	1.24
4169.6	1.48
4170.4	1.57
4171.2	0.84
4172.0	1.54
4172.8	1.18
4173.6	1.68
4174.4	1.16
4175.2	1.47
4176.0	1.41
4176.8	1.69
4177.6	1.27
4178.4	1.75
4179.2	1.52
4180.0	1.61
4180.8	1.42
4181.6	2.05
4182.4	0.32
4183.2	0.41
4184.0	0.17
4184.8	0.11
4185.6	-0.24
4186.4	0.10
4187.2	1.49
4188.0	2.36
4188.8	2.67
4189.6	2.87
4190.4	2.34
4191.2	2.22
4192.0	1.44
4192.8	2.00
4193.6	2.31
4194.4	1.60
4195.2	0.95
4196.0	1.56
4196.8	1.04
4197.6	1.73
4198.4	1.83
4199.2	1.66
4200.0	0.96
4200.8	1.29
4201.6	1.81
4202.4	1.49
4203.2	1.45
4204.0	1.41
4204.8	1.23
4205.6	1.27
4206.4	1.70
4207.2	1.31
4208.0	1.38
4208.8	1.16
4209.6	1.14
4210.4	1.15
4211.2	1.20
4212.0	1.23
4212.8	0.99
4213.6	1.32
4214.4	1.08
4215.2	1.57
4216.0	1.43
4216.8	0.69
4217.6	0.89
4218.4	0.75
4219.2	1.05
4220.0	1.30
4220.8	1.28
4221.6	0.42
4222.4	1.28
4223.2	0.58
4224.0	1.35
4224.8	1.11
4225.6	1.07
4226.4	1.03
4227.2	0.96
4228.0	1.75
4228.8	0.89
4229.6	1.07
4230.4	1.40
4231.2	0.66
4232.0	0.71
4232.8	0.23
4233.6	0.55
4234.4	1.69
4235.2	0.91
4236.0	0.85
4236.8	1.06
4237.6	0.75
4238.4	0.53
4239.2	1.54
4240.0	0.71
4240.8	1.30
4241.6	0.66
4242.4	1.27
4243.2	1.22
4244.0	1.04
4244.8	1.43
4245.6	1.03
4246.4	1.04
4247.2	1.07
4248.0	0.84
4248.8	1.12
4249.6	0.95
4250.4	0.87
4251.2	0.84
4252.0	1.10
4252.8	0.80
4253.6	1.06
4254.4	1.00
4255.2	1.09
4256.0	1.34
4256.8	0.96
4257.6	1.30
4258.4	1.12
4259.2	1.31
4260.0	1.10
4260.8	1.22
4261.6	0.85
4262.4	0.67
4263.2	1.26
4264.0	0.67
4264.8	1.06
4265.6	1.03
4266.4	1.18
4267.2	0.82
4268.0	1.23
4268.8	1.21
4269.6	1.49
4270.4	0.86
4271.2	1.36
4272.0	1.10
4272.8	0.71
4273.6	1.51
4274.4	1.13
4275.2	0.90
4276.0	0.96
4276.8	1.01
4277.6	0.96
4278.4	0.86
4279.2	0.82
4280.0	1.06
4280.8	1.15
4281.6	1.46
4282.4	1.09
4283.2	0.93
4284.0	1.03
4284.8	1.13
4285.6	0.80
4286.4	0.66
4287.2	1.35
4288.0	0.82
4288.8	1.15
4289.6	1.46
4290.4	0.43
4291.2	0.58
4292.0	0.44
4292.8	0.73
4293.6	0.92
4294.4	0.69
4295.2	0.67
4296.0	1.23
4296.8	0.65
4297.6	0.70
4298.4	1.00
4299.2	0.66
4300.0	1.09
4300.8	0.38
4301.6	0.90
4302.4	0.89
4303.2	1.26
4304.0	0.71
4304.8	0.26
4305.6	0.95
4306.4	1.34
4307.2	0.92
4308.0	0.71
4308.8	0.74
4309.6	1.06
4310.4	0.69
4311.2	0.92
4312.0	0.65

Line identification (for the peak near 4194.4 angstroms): Ly-alpha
